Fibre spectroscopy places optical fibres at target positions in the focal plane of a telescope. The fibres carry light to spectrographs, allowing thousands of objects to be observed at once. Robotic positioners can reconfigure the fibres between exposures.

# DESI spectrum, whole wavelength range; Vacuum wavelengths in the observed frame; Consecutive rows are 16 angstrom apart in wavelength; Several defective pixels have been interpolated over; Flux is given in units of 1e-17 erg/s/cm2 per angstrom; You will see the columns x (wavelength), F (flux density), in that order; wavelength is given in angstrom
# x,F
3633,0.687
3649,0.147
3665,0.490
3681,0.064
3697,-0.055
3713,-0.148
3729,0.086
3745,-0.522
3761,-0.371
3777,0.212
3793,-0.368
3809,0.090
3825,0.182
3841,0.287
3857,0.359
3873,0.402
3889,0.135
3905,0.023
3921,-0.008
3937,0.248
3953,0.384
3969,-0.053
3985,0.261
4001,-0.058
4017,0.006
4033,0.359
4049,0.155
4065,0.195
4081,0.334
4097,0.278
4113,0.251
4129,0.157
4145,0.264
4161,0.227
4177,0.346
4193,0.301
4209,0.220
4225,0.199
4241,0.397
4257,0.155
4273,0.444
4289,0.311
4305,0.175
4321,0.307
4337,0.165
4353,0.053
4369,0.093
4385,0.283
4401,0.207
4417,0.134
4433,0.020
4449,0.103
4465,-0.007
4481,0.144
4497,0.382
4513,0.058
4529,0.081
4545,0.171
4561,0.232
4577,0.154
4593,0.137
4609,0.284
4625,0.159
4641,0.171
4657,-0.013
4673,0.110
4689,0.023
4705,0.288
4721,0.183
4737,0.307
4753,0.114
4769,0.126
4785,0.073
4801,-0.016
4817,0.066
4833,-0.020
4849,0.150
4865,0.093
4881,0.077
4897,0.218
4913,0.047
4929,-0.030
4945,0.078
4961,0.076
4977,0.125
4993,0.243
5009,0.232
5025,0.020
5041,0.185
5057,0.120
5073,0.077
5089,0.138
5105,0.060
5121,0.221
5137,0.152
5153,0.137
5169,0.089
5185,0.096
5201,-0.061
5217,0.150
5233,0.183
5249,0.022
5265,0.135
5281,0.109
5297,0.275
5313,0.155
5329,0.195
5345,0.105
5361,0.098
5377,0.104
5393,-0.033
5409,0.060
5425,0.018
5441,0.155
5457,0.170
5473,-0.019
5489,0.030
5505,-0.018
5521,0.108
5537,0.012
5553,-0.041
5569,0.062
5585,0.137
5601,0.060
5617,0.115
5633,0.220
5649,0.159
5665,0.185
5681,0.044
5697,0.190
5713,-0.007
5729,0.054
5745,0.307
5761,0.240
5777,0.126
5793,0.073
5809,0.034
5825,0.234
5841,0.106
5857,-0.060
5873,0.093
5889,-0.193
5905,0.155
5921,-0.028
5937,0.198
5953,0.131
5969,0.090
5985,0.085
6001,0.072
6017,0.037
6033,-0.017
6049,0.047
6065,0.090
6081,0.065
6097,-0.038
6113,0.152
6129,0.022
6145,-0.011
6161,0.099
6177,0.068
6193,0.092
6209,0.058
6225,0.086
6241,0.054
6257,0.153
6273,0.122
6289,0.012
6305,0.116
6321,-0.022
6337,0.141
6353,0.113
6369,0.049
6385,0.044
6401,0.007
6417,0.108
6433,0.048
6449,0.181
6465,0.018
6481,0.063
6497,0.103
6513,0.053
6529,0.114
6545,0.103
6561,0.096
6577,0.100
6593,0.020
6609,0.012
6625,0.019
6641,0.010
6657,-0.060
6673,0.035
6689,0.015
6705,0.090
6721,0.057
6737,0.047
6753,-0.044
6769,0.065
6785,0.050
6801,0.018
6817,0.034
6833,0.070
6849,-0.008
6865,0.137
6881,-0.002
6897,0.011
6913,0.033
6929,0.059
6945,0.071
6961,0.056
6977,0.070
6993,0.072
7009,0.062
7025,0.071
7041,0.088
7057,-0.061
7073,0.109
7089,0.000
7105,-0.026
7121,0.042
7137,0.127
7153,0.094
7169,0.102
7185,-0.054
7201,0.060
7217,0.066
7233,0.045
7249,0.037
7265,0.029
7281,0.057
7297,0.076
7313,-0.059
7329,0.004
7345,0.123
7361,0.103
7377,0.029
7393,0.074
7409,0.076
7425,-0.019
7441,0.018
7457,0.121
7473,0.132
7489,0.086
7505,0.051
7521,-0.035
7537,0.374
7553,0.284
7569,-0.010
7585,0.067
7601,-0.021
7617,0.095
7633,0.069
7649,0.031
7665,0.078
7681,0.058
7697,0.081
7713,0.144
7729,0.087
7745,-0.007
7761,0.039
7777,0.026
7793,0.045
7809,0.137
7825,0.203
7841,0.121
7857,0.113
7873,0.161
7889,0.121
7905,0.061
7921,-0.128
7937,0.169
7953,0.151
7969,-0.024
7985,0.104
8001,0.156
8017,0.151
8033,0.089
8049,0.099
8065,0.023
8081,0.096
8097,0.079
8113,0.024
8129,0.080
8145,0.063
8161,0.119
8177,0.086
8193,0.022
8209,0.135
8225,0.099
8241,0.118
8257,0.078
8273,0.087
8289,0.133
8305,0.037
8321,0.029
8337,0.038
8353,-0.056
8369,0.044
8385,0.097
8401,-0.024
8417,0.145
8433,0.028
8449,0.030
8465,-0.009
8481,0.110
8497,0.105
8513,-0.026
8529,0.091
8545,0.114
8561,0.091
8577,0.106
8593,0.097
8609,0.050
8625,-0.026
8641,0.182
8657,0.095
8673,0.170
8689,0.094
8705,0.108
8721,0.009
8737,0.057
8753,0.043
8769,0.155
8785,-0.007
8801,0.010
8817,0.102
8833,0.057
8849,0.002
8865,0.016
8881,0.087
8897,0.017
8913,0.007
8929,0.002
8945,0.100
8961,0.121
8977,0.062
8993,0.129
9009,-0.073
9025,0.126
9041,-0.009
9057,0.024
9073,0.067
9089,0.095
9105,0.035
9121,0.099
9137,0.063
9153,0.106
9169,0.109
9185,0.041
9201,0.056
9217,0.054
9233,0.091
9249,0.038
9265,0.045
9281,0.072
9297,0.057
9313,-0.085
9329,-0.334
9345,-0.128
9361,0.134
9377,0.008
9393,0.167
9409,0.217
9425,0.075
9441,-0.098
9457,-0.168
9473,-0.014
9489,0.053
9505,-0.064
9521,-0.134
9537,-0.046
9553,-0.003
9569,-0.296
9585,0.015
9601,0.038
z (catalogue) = 1.02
